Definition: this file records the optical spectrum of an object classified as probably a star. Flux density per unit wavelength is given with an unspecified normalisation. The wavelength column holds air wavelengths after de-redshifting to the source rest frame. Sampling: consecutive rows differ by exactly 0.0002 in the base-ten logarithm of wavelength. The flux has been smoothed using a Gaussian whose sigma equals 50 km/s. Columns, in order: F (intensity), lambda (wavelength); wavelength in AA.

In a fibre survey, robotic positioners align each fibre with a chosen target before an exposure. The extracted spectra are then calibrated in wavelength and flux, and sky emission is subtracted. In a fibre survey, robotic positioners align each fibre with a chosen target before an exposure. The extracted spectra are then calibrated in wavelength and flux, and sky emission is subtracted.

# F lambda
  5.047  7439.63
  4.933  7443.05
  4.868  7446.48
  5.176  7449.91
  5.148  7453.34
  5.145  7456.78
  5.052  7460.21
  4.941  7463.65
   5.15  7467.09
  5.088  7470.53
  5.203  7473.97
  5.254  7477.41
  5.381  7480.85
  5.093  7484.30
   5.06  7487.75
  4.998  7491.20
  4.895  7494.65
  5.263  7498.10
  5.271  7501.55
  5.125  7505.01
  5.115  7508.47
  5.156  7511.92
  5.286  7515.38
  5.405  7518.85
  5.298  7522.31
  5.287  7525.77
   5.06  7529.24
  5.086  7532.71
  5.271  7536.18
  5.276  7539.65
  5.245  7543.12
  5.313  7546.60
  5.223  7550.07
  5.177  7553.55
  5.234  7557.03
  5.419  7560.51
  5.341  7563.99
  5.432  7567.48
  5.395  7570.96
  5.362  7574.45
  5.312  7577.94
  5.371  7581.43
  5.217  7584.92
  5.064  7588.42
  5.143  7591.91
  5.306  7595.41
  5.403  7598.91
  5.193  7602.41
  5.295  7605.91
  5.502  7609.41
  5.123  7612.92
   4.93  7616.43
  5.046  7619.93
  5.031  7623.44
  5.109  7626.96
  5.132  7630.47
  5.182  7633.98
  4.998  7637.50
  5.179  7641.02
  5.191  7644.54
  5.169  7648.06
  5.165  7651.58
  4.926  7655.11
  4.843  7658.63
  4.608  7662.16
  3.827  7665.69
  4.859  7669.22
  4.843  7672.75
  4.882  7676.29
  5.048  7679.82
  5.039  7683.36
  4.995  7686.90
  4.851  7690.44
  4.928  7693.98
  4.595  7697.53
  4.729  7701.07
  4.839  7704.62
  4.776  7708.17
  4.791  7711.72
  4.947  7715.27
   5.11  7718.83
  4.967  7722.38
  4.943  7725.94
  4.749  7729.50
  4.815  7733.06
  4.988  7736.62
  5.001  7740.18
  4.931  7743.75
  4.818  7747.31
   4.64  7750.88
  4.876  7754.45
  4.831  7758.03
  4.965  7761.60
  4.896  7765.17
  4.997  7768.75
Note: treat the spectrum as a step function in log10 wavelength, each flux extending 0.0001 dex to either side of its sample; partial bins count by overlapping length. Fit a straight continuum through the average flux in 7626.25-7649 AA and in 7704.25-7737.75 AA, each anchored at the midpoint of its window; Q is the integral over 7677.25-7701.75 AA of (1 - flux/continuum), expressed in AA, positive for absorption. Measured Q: 0.47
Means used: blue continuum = 5.14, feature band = 4.89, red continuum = 4.89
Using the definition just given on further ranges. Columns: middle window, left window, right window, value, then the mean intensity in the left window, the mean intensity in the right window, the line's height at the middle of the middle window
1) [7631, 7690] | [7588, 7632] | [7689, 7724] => 1.0 AA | 5.18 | 4.85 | 5.01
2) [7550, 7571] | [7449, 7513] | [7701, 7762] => -1.1 AA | 5.13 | 4.87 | 5.05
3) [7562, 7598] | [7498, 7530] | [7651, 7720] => -1.6 AA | 5.23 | 4.82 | 5.07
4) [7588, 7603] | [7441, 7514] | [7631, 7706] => -0.8 AA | 5.11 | 4.89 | 4.98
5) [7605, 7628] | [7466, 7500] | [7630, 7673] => -0.8 AA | 5.14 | 4.91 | 4.96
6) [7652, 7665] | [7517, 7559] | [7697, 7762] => 0.7 AA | 5.24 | 4.86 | 5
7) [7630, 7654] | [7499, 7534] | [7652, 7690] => -1.3 AA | 5.21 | 4.8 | 4.88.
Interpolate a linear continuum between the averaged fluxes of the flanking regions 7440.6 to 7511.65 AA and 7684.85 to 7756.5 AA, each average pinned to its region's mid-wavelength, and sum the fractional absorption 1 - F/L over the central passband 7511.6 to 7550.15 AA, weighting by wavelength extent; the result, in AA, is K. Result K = -1.5 AA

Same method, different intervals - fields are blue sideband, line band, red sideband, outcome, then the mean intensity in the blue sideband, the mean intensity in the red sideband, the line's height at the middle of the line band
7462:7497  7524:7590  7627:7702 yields -3.2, 5.11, 4.91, 5.03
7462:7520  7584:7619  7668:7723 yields -1.4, 5.16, 4.89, 5.01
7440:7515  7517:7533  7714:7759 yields -0.5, 5.11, 4.89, 5.07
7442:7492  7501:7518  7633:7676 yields -0.5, 5.1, 4.89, 5.06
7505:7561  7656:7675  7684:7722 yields 1.3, 5.23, 4.87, 4.95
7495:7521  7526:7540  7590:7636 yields 0.1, 5.22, 5.18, 5.21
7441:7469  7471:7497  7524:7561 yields -0.1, 5.05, 5.23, 5.11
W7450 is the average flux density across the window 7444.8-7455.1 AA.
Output 5.06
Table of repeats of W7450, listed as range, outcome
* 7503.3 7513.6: 5.13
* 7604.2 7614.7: 5.3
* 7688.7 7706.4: 4.79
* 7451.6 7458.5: 5.15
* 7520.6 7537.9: 5.2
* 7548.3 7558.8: 5.21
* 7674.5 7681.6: 4.96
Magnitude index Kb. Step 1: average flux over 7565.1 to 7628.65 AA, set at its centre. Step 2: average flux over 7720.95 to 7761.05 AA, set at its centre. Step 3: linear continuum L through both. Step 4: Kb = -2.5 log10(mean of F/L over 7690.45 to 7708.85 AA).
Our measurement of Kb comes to 0.04 mag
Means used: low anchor 5.24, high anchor 4.87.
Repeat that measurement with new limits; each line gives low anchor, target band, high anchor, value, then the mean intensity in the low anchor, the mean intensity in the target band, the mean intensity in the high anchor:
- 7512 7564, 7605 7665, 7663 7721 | -0.02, 5.26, 5.06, 4.81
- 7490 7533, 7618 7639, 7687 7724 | -0.02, 5.18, 5.08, 4.86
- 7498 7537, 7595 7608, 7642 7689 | -0.06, 5.22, 5.31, 4.88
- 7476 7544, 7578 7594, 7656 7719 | -0.04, 5.19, 5.21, 4.8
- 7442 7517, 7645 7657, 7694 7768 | -0.03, 5.12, 5.1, 4.86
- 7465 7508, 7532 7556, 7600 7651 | -0.02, 5.15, 5.23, 5.15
